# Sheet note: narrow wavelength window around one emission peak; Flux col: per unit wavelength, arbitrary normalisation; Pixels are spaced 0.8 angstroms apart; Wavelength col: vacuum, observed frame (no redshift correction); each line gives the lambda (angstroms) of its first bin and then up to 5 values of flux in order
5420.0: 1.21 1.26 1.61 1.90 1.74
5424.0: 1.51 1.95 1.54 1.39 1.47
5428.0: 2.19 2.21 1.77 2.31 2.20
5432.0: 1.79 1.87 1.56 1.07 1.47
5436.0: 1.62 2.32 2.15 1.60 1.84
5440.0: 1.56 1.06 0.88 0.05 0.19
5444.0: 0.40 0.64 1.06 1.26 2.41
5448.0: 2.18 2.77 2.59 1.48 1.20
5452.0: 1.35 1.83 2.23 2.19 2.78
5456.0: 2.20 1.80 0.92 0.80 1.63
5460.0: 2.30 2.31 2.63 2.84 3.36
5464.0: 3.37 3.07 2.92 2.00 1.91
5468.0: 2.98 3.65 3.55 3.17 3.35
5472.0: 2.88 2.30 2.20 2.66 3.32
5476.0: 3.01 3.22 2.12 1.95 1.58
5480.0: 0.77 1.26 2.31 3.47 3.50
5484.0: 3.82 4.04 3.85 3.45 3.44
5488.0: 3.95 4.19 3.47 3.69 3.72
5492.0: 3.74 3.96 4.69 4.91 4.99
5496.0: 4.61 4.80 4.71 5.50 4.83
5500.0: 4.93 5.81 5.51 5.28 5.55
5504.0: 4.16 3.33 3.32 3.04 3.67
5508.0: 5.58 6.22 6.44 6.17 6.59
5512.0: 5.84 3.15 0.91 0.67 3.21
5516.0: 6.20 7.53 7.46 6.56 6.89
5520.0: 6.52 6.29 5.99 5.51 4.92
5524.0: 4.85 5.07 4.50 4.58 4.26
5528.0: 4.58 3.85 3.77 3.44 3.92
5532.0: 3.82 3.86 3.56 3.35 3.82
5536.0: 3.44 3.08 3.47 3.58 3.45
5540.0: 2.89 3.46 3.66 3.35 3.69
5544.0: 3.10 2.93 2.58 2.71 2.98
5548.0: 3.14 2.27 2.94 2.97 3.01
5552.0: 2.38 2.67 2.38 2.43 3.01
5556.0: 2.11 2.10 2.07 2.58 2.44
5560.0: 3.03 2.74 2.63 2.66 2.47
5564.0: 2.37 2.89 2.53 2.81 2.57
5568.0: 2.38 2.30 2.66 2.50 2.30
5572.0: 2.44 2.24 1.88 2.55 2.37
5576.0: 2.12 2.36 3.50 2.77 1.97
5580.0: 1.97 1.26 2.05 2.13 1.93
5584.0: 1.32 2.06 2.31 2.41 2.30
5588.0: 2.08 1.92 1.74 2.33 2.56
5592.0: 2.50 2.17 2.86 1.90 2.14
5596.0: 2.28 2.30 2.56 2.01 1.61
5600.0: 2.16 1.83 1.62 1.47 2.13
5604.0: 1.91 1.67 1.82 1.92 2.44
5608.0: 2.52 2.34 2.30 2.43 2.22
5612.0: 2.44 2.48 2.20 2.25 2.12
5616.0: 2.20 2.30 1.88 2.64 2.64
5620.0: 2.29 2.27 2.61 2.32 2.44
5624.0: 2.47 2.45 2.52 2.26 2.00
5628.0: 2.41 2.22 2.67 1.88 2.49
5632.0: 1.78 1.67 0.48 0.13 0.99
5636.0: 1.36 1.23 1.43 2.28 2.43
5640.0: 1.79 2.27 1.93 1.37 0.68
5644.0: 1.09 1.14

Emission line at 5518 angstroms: Lyman alpha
